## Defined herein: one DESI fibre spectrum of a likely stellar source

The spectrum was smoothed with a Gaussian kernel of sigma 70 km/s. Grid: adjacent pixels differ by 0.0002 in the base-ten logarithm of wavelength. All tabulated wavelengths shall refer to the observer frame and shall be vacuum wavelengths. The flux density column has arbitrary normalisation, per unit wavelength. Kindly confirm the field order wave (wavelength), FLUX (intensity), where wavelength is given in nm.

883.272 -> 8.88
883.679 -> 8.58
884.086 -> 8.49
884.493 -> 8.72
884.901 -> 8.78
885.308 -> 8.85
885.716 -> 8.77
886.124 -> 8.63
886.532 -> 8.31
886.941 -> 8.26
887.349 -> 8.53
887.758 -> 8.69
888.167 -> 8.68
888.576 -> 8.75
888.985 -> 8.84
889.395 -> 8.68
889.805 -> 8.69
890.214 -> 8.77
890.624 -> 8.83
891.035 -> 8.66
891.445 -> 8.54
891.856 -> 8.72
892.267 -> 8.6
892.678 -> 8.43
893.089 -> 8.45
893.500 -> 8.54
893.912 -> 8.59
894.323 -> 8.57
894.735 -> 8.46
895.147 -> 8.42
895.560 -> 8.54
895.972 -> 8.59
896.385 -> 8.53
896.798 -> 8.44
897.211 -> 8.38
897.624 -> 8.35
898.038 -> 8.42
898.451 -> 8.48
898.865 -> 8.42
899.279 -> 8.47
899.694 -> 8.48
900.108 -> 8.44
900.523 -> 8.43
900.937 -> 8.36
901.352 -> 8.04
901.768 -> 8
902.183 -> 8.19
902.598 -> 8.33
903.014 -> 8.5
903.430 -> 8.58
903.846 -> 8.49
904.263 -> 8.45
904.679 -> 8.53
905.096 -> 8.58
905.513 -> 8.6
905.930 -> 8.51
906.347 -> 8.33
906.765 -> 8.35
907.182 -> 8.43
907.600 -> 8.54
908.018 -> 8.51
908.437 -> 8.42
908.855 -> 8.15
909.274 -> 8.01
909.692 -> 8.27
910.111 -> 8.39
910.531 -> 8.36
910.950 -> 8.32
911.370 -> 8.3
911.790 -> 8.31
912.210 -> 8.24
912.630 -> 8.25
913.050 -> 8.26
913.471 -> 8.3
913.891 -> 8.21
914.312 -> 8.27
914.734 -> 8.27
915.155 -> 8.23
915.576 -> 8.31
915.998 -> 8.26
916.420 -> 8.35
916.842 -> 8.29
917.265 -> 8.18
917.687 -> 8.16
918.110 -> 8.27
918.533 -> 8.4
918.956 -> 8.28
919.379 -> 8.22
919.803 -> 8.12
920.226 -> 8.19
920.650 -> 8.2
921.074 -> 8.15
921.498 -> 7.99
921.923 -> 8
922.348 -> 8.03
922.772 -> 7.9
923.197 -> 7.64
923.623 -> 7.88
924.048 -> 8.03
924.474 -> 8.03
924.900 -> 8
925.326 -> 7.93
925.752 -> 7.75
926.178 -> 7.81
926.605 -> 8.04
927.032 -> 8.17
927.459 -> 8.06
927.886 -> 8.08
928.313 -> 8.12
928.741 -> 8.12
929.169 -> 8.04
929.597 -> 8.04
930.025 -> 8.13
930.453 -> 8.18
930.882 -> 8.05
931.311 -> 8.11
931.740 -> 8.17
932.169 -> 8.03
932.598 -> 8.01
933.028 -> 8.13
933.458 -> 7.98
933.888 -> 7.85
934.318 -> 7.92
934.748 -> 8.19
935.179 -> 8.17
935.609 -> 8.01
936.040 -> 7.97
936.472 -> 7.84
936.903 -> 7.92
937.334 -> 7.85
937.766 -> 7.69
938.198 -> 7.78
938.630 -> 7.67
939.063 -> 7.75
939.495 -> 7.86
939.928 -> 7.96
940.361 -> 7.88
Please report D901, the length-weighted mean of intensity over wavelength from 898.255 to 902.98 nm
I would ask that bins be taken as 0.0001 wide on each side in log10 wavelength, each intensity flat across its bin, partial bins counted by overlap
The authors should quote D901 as 8.34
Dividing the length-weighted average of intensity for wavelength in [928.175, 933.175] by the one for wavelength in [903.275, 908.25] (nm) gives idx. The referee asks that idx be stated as 0.95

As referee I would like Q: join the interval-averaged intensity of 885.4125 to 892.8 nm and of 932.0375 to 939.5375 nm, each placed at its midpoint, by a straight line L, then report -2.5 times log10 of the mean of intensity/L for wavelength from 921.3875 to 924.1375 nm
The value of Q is 0.03 mag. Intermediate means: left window 8.64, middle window 7.92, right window 7.92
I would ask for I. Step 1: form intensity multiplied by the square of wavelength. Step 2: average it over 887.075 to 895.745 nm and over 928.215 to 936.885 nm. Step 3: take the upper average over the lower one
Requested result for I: 1.02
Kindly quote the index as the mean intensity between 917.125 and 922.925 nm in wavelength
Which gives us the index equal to 8.15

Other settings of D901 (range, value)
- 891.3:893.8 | 8.55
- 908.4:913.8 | 8.27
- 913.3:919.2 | 8.27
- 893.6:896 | 8.53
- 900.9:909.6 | 8.38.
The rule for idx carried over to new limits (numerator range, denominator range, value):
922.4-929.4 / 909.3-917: 0.96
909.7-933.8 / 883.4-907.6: 0.95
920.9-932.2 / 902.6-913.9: 0.96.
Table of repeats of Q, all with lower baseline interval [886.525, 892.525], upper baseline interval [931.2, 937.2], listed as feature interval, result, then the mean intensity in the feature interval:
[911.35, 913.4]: 0.01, 8.27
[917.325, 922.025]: 0.00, 8.18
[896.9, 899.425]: 0.01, 8.42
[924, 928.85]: 0.02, 8.01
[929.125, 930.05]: 0.00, 8.06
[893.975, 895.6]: 0.01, 8.5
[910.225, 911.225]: 0.00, 8.34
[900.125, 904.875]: 0.01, 8.36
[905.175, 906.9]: -0.01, 8.46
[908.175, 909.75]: 0.02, 8.22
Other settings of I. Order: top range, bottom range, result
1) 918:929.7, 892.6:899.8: 1.01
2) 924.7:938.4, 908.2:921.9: 1.01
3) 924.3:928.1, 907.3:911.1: 0.99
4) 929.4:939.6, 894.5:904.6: 1.02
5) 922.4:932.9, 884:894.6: 1.01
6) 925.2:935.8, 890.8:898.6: 1.02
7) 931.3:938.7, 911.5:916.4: 1.01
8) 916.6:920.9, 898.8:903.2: 1.03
